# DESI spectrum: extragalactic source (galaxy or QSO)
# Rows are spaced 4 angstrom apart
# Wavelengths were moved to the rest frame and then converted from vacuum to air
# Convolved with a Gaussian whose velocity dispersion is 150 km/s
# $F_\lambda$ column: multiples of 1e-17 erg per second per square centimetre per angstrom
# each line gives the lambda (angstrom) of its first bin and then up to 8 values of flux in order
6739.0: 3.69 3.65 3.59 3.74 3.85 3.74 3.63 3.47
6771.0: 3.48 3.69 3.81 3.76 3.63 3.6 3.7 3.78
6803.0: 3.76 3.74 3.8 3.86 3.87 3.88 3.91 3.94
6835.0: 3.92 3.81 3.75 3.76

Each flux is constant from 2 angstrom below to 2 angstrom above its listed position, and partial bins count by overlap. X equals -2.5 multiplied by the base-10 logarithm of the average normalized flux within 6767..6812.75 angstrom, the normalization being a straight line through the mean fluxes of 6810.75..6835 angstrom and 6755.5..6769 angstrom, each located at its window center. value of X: 0.02 mag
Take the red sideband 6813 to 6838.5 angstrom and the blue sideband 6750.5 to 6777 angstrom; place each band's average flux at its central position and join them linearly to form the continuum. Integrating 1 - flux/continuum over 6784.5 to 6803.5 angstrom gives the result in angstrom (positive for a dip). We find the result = 0.4 angstrom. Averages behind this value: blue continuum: 3.65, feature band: 3.69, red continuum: 3.89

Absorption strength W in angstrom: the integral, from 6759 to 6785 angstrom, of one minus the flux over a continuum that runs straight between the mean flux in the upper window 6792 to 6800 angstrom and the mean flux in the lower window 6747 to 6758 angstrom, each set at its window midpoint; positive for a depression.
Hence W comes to 0.6 angstrom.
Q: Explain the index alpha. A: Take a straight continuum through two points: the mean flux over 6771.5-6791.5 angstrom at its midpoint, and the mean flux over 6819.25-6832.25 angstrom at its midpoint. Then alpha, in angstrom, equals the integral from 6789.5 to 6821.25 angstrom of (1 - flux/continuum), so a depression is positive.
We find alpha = 0.3 angstrom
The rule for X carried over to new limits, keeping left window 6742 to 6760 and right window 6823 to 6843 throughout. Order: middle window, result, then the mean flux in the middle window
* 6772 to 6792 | 0.025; 3.69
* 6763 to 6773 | 0.073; 3.51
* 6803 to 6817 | 0.011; 3.79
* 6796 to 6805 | 0.015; 3.76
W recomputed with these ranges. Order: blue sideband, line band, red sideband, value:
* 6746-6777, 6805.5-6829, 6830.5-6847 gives -0.4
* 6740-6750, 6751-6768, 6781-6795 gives -0.2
